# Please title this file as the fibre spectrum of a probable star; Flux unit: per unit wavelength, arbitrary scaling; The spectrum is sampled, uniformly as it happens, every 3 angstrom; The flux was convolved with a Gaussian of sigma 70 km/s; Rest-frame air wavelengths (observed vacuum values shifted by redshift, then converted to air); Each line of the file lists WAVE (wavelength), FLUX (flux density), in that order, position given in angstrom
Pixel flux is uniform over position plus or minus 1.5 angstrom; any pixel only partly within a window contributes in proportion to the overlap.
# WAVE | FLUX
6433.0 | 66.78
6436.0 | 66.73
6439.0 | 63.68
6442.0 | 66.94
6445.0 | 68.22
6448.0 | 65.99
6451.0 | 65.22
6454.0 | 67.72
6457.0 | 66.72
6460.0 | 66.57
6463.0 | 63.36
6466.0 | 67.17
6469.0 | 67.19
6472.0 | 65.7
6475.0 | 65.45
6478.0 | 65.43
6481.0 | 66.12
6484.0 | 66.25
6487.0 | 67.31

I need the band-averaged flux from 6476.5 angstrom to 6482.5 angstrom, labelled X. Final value 65.8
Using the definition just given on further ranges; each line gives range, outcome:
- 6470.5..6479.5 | 65.5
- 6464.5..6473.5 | 66.7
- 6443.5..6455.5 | 66.8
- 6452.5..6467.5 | 66.3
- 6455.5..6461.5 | 66.6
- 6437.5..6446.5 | 66.3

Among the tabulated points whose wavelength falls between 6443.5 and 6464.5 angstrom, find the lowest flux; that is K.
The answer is 63.36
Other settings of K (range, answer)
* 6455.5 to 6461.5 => 66.57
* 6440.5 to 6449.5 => 65.99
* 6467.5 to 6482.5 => 65.43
